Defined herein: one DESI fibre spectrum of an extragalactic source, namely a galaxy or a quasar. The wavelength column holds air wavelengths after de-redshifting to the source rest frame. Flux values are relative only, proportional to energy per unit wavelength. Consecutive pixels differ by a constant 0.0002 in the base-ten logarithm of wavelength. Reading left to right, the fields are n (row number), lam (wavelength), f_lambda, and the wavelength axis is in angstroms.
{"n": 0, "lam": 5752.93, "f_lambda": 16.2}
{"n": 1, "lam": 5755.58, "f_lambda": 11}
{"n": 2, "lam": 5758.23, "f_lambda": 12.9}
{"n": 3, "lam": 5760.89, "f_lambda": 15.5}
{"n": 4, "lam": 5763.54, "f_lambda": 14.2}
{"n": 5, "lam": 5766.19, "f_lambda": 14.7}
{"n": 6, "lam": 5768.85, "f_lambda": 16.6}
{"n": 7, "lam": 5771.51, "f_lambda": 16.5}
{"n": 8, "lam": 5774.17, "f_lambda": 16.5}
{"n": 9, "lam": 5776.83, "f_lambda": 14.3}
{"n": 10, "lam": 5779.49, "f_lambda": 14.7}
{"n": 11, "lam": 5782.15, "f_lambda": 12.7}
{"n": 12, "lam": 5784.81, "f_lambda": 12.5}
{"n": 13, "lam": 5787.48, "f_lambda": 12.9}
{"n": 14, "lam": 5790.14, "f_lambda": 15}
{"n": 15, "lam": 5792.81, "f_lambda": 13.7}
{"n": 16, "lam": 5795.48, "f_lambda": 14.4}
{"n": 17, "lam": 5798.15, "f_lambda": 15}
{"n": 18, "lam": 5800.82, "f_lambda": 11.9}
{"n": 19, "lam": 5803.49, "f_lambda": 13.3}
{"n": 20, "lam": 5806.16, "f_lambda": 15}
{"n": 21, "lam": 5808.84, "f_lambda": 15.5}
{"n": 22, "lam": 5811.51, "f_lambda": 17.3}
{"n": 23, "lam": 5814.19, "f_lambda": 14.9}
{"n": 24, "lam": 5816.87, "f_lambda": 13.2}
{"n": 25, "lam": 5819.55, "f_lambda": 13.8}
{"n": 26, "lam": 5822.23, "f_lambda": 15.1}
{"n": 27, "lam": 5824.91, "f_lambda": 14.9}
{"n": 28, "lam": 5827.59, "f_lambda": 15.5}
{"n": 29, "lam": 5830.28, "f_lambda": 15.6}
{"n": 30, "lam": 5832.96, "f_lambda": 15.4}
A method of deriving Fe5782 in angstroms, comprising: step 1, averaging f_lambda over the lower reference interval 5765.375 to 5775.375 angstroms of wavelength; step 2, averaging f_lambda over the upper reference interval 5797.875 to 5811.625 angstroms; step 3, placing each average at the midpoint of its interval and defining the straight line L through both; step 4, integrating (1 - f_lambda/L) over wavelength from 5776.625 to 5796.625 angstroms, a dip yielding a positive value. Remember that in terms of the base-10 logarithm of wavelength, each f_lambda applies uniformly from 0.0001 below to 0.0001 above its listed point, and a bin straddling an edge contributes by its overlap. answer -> 2.1 angstroms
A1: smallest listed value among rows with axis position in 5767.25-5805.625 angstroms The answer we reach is 11.9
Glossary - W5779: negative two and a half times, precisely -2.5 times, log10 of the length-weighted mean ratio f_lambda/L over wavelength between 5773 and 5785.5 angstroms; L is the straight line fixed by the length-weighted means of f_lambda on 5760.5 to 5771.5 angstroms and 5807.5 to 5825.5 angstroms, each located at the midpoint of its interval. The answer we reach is 0.079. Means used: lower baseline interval 15.4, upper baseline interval 15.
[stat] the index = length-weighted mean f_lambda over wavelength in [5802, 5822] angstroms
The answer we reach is 14.7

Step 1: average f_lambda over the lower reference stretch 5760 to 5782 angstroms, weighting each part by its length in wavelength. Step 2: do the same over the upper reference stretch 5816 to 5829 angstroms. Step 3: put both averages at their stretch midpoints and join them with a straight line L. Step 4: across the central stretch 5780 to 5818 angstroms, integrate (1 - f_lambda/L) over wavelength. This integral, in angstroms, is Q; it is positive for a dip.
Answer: 1.9 angstroms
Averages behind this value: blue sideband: 15.2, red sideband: 14.6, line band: 14.1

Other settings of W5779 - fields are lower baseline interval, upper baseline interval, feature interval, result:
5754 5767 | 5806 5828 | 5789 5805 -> 0.05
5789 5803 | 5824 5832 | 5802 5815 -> -0.05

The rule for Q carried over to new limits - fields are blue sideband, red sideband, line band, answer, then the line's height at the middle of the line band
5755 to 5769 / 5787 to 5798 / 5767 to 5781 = -1.5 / 14.1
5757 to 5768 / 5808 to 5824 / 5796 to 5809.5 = 0.7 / 14.8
